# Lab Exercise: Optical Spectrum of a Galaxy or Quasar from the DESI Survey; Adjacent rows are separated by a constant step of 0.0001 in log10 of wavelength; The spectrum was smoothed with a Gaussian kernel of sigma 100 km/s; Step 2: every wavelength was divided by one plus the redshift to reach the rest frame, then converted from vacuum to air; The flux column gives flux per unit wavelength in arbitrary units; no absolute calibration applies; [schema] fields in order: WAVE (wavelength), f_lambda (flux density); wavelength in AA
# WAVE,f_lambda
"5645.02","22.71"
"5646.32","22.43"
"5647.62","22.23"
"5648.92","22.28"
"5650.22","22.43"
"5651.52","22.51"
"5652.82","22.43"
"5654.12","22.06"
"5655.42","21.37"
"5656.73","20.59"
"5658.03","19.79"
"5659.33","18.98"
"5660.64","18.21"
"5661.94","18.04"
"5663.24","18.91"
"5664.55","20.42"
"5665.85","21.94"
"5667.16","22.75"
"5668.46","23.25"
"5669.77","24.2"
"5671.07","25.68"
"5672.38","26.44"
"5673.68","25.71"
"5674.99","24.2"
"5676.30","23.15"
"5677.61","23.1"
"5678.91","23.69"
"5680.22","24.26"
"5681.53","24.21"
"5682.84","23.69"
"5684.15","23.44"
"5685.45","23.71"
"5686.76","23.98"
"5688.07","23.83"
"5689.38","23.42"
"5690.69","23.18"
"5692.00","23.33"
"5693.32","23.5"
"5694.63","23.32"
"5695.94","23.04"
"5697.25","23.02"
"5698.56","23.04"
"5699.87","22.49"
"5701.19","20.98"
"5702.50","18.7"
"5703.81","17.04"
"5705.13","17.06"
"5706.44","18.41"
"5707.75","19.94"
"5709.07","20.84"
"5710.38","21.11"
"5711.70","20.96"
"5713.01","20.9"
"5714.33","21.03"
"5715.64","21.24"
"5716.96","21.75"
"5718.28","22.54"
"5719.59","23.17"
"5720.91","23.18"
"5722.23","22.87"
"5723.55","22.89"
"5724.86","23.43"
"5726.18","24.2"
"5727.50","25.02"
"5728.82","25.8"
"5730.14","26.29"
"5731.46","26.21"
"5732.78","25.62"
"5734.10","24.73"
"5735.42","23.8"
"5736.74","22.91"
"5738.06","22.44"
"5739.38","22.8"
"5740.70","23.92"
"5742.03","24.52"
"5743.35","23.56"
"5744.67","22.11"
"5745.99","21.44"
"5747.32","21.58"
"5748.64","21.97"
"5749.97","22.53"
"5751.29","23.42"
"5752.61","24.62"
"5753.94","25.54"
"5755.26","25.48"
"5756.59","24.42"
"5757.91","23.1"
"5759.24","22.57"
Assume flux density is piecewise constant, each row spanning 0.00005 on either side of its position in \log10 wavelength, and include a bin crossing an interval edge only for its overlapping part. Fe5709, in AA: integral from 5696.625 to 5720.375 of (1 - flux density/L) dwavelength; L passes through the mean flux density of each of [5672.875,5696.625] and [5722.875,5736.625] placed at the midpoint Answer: 3.4 AA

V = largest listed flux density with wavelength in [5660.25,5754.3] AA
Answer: 26.44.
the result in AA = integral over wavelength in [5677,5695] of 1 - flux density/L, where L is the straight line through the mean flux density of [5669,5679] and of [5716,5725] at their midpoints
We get 0.35 AA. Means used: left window 24.6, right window 22.7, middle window 23.6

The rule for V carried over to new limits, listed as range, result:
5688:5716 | 23.83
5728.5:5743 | 26.29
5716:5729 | 25.8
